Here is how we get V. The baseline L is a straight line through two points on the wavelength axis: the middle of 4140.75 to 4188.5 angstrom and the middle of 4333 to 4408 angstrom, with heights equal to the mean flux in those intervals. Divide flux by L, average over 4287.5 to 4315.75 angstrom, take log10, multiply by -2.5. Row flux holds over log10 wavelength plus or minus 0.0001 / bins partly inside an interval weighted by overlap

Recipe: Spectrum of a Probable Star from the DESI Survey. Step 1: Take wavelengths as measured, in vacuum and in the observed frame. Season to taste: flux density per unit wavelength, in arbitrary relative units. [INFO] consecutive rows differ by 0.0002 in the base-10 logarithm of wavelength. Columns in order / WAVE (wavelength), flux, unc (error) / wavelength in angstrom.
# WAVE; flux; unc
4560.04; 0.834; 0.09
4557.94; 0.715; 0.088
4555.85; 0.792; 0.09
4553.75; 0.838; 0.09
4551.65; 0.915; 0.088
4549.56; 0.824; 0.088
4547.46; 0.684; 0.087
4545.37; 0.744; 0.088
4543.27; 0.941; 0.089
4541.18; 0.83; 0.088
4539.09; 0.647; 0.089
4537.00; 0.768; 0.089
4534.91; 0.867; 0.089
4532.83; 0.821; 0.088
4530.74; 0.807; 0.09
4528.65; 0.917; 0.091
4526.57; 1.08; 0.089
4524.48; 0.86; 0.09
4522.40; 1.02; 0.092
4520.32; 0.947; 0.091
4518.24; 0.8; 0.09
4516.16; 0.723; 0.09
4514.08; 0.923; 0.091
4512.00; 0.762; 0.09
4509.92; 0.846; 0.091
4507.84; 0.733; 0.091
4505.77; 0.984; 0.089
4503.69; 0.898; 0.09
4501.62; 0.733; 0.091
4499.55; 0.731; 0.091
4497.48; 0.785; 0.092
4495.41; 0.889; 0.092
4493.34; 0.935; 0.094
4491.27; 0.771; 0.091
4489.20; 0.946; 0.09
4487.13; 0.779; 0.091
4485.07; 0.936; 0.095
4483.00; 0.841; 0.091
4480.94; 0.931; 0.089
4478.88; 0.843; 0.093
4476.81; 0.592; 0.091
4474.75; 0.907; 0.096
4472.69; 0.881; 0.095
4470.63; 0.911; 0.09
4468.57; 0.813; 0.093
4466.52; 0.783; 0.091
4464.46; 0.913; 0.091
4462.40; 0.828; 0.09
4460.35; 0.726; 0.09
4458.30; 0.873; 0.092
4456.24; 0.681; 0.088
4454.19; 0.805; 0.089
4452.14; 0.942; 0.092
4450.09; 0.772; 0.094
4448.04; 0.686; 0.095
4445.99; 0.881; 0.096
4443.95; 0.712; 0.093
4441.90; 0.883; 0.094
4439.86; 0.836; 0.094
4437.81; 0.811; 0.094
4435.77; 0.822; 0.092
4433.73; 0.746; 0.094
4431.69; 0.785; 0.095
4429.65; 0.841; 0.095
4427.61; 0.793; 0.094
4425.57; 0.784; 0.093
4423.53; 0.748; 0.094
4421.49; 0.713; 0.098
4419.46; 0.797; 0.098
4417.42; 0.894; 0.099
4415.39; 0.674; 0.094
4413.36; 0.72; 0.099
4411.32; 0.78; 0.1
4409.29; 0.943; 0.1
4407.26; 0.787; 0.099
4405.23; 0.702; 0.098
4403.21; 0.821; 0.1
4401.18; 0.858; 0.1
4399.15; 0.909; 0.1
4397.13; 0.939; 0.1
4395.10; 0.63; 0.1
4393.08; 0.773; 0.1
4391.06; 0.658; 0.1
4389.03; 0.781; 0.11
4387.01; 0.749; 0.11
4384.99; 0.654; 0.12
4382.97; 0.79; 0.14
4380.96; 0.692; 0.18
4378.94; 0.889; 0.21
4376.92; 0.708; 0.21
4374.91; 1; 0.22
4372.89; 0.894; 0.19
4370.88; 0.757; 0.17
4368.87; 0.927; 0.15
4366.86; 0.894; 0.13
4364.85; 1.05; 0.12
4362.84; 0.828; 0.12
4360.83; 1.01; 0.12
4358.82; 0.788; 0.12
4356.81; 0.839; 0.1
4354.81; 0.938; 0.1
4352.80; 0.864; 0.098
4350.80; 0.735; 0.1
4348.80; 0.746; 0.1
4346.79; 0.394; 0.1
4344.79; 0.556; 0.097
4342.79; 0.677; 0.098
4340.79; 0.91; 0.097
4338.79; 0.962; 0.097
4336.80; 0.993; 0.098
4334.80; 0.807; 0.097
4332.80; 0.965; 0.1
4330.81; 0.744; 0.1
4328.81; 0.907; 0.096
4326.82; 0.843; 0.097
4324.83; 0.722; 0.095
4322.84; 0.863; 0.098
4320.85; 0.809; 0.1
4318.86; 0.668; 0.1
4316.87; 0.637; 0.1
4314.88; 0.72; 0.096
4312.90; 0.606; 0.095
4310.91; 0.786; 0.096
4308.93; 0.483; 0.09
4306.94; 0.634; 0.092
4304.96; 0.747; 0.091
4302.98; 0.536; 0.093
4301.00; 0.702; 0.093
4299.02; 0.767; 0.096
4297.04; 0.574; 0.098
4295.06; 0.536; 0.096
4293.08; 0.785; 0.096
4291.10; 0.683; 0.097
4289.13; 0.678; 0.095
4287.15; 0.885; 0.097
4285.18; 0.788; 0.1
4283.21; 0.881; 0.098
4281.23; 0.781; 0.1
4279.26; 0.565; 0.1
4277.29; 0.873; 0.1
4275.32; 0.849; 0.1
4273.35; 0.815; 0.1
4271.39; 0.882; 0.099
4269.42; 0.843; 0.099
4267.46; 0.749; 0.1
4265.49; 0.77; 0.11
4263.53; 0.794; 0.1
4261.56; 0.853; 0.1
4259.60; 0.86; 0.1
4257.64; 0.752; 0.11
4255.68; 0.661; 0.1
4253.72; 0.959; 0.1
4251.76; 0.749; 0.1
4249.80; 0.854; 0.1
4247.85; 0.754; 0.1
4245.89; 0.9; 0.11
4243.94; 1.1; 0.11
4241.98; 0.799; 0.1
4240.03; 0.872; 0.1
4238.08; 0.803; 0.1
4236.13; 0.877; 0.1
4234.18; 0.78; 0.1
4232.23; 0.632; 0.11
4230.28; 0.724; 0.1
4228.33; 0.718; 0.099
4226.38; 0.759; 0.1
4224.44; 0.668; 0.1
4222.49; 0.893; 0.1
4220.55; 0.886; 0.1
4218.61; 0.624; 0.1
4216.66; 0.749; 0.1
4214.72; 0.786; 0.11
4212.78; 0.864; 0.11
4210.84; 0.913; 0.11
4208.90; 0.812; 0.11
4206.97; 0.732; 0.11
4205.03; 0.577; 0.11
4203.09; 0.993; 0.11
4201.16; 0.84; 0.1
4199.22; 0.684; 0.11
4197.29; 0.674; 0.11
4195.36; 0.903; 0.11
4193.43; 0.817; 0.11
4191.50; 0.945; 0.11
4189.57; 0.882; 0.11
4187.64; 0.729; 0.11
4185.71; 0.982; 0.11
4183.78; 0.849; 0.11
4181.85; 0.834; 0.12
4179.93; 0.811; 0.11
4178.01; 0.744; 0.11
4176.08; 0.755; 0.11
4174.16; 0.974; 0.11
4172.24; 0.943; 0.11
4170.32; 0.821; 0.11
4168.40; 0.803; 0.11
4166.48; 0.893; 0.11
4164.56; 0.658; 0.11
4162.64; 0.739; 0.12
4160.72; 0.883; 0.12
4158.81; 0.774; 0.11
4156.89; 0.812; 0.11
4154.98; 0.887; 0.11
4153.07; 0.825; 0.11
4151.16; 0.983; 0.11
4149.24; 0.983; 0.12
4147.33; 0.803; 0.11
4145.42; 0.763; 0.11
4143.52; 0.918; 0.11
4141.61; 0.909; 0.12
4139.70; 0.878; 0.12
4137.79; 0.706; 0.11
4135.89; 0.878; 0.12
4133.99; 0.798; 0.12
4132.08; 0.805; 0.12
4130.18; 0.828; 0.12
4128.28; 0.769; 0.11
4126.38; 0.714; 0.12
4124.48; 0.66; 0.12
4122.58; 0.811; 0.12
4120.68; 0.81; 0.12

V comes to 0.23 mag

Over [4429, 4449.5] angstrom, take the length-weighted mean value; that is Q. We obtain 0.799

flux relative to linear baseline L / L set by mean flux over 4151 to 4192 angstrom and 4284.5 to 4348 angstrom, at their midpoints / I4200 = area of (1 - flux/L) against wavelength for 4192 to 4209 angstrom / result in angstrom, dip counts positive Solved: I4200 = 0.7 angstrom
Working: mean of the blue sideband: 0.838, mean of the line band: 0.785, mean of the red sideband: 0.73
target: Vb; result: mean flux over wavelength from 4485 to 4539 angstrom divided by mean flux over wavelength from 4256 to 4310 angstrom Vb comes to 1.1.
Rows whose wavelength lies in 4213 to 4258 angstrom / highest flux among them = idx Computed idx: 1.1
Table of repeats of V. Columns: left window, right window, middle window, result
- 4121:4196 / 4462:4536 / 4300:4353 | 0.14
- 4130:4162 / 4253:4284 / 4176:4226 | 0.03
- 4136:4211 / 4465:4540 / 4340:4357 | 0.15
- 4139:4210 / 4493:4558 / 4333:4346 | 0.02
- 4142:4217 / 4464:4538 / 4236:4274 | 0.00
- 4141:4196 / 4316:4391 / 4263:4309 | 0.12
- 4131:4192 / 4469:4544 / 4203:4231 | 0.09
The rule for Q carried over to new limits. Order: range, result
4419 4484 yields 0.809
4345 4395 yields 0.799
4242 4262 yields 0.842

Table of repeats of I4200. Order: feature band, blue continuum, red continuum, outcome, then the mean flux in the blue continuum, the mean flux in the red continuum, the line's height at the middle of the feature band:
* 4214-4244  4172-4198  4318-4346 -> 1.9 angstrom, 0.845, 0.814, 0.836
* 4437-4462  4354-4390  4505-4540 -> 1.4 angstrom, 0.843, 0.853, 0.848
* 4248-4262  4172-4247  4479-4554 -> 0.2 angstrom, 0.815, 0.846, 0.819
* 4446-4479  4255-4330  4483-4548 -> 0.4 angstrom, 0.745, 0.843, 0.82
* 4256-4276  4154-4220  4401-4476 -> 0.0 angstrom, 0.815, 0.806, 0.812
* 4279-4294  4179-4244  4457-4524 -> 0.9 angstrom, 0.805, 0.843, 0.815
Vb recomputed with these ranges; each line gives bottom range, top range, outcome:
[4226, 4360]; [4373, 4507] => 1.05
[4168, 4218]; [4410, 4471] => 0.97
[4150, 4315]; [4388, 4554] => 1.04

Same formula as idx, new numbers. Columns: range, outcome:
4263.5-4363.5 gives 1.01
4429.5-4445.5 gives 0.883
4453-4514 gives 0.984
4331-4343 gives 0.993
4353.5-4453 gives 1.05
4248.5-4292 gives 0.959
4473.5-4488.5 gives 0.936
